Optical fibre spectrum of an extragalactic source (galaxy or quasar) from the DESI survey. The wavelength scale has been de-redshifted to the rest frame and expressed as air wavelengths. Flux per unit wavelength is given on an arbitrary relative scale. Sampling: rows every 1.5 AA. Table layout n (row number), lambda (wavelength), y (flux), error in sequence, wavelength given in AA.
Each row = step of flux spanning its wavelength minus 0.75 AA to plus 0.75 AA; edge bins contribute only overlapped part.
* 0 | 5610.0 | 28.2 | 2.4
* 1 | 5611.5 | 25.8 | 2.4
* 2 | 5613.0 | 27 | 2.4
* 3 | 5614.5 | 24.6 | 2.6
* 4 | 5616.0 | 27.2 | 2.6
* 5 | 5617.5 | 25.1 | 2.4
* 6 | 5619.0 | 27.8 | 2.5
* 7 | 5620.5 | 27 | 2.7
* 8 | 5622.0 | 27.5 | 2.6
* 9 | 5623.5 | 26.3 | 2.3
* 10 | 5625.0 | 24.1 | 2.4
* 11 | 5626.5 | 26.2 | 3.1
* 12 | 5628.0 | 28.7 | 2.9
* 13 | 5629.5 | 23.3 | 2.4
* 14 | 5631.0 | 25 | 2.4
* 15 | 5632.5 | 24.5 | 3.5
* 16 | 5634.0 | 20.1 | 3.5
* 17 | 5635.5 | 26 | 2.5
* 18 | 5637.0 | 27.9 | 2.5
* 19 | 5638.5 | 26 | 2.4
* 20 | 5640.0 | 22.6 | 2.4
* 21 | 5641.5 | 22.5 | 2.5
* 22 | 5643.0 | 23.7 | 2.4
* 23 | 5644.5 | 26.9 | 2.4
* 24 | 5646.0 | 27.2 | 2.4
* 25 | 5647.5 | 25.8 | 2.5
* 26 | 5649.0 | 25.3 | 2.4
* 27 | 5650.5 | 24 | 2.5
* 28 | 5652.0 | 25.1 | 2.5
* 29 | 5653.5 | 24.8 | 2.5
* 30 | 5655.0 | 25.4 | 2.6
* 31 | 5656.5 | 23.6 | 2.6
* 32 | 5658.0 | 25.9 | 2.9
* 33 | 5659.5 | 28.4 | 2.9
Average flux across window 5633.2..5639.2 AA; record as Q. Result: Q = 25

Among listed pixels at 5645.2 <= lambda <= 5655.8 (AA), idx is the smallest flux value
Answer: 24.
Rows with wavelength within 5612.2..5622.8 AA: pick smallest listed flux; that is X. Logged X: 24.6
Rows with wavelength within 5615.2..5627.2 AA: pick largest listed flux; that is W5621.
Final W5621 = 27.8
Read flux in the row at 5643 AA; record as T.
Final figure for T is 23.7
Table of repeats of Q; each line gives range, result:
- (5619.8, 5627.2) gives 26.2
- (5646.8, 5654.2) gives 25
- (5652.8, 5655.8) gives 25.1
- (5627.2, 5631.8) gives 25.7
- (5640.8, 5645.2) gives 24.4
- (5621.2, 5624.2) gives 26.9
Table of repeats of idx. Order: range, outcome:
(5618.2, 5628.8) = 24.1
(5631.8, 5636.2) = 20.1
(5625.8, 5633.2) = 23.3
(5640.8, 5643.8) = 22.5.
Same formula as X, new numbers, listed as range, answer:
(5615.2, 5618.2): 25.1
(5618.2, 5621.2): 27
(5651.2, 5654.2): 24.8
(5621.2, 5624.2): 26.3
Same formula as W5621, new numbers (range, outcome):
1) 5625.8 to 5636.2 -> 28.7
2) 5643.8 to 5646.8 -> 27.2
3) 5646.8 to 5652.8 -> 25.8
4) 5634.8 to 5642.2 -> 27.9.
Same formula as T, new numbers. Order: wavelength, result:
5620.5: 27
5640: 22.6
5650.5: 24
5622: 27.5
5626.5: 26.2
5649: 25.3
